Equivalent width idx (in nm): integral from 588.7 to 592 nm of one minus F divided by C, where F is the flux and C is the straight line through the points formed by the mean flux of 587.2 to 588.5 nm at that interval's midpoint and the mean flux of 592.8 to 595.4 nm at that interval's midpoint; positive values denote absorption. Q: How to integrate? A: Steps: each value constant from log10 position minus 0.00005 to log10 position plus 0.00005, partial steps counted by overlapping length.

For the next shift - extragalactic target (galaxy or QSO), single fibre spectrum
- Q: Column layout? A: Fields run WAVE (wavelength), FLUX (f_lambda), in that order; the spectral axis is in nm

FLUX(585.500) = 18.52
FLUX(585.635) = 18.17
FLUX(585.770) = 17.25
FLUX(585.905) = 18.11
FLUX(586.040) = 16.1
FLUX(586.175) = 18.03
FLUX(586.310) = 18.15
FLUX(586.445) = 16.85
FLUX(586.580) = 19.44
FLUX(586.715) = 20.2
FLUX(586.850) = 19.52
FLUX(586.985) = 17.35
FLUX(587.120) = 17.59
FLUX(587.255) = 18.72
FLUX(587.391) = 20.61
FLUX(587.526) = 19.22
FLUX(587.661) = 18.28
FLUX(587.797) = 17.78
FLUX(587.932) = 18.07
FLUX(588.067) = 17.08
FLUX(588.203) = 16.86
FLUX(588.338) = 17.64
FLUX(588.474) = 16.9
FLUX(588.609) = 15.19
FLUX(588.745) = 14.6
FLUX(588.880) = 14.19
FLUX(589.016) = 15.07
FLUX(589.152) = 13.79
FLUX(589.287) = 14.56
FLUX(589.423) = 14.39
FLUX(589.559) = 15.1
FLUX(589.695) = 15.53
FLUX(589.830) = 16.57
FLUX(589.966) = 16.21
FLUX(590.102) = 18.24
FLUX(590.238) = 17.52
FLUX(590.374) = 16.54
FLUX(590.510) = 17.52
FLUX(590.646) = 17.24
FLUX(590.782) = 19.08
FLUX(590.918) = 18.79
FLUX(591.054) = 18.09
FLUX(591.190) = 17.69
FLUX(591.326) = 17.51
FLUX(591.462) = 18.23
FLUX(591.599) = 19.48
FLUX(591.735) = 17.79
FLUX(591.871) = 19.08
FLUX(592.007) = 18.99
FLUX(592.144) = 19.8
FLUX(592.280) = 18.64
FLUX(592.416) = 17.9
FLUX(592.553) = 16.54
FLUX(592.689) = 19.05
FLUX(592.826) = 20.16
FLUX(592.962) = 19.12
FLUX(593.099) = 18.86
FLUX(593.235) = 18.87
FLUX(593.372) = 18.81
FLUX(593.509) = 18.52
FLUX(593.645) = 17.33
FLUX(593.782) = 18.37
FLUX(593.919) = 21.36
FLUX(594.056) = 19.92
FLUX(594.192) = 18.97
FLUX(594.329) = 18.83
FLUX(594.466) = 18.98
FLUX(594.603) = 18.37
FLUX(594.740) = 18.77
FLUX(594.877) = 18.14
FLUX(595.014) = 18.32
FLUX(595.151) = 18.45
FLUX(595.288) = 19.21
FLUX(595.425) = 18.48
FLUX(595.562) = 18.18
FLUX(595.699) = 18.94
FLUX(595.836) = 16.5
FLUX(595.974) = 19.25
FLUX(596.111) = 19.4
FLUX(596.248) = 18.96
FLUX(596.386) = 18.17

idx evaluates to 0.29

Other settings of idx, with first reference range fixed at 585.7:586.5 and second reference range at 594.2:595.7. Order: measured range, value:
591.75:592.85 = -0.03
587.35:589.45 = 0.14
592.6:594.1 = -0.06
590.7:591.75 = -0.01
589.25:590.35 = 0.11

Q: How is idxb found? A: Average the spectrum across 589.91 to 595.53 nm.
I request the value 18.5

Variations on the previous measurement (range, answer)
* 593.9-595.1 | 19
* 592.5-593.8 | 18.6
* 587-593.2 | 17.5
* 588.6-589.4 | 14.5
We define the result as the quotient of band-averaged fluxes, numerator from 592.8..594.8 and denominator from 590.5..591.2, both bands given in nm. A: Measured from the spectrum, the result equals 1.0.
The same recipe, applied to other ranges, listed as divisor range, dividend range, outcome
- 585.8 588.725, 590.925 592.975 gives 1.03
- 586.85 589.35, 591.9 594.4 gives 1.12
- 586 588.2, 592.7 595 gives 1.04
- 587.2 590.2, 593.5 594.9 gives 1.14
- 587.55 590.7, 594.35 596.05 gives 1.13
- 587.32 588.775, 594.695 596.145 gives 1.05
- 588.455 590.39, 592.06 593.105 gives 1.20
